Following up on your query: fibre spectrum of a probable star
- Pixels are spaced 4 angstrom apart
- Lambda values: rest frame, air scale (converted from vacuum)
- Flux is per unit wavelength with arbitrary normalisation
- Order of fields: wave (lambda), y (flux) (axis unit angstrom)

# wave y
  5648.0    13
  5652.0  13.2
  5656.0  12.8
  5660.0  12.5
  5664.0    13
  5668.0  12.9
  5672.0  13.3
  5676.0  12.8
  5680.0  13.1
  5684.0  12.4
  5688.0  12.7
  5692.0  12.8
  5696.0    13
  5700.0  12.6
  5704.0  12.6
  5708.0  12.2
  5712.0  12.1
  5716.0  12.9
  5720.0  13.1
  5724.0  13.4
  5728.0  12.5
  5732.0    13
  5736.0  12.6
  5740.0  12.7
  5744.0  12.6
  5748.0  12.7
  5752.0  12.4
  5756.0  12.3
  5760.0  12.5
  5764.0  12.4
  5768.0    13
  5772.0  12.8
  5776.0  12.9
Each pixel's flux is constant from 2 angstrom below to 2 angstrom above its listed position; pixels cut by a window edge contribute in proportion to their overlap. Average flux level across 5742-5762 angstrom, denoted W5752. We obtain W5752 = 12.5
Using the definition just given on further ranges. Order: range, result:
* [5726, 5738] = 12.7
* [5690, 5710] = 12.6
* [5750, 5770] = 12.5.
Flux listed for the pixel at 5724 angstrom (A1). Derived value 13.4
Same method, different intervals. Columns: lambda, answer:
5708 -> 12.2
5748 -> 12.7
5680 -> 13.1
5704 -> 12.6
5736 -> 12.6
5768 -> 13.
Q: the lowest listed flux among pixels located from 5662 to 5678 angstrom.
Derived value 12.8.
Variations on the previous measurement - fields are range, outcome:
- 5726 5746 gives 12.5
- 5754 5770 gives 12.3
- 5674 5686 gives 12.4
